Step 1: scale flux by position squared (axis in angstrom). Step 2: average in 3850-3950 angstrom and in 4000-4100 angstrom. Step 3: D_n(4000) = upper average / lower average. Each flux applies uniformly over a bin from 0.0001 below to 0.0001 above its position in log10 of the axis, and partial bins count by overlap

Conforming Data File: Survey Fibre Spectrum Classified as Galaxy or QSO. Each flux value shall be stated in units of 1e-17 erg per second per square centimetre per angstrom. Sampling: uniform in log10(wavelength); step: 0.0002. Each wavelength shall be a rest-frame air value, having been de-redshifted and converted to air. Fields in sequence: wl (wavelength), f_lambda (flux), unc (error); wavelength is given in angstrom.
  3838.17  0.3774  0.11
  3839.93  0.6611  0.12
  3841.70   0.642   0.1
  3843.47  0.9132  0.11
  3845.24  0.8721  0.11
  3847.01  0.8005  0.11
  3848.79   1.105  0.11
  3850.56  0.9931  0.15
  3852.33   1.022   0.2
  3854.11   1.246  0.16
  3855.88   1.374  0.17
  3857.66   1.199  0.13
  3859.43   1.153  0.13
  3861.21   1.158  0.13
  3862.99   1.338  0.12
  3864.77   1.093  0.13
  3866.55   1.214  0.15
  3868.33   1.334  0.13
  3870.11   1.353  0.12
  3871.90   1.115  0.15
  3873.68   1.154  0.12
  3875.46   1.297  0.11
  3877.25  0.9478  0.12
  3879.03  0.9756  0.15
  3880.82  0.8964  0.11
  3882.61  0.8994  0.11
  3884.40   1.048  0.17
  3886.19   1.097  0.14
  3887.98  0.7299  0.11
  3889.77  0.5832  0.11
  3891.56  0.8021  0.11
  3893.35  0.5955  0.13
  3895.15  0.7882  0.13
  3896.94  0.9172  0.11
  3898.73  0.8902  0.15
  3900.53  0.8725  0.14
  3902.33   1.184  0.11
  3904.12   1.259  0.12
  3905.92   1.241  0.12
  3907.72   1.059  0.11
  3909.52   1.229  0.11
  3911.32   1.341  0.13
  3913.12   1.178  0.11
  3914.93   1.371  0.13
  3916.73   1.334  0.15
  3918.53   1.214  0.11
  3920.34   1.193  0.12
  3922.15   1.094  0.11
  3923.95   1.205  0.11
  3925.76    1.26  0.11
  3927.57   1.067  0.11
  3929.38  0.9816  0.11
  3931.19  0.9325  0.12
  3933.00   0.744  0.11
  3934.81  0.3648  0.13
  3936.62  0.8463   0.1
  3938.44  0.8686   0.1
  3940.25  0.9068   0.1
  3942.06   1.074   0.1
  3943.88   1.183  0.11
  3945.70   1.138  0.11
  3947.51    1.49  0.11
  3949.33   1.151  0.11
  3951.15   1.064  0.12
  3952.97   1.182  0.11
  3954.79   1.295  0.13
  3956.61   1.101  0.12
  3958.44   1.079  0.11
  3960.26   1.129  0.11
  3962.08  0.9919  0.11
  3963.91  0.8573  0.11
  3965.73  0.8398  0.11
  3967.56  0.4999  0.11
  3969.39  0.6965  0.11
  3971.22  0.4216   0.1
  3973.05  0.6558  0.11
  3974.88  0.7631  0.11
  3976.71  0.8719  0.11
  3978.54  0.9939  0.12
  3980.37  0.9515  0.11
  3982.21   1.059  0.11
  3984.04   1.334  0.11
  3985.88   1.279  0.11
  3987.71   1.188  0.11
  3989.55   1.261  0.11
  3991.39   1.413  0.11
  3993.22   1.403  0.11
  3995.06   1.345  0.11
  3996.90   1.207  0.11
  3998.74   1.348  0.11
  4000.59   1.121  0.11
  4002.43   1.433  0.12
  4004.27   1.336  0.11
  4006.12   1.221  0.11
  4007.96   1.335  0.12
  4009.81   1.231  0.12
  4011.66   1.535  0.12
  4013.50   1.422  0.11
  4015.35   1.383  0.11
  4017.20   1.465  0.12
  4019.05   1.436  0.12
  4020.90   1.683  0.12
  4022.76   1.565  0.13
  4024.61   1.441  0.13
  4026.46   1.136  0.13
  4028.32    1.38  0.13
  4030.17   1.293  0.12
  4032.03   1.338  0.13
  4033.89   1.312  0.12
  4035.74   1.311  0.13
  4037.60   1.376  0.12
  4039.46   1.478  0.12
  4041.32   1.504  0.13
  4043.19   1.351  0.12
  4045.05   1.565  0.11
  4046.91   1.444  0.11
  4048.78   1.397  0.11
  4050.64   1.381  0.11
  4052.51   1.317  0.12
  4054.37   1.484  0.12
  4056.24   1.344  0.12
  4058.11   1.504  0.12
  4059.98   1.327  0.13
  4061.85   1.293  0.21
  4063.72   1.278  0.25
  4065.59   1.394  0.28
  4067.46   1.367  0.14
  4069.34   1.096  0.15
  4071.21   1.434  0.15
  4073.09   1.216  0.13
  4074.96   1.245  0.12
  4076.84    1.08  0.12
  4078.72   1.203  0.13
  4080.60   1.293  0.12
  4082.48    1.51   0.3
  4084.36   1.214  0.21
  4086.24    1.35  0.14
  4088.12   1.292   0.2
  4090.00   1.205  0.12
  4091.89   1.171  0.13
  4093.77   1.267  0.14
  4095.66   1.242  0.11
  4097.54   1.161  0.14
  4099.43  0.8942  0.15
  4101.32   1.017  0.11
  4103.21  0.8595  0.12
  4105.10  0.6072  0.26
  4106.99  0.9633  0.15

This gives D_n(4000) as 1.34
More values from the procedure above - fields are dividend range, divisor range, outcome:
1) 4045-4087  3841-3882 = 1.35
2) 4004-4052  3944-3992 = 1.40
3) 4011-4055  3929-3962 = 1.44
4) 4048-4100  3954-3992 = 1.38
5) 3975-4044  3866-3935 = 1.32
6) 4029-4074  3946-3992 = 1.39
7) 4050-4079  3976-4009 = 1.10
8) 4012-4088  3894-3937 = 1.37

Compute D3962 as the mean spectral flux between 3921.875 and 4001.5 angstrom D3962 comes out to 1.04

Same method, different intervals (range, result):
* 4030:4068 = 1.39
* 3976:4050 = 1.33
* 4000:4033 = 1.38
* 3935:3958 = 1.08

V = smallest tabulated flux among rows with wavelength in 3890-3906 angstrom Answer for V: 0.5955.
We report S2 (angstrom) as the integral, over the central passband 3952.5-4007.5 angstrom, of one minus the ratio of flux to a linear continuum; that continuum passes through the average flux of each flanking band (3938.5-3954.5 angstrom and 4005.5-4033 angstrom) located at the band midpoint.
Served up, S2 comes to 8.0 angstrom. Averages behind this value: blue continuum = 1.14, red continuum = 1.39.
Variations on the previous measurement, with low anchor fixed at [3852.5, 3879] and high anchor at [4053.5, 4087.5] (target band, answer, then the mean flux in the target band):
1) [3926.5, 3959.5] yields 5.7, 1.03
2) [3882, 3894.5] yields 4.0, 0.819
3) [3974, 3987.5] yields 2.3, 1.05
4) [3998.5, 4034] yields -2.5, 1.37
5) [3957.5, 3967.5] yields 2.5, 0.938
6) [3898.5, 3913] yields 0.9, 1.15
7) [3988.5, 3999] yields -0.5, 1.33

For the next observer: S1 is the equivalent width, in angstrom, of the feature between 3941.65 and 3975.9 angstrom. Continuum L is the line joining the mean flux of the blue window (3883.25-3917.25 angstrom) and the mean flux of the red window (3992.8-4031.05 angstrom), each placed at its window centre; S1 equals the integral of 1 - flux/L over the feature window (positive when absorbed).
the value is 6.3 angstrom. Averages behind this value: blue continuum 1.02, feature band 0.977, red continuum 1.37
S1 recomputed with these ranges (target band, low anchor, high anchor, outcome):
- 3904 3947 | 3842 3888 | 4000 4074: 3.6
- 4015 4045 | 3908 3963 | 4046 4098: -4.0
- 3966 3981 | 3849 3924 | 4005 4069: 6.3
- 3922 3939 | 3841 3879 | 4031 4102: 3.6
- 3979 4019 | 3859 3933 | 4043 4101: -3.0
